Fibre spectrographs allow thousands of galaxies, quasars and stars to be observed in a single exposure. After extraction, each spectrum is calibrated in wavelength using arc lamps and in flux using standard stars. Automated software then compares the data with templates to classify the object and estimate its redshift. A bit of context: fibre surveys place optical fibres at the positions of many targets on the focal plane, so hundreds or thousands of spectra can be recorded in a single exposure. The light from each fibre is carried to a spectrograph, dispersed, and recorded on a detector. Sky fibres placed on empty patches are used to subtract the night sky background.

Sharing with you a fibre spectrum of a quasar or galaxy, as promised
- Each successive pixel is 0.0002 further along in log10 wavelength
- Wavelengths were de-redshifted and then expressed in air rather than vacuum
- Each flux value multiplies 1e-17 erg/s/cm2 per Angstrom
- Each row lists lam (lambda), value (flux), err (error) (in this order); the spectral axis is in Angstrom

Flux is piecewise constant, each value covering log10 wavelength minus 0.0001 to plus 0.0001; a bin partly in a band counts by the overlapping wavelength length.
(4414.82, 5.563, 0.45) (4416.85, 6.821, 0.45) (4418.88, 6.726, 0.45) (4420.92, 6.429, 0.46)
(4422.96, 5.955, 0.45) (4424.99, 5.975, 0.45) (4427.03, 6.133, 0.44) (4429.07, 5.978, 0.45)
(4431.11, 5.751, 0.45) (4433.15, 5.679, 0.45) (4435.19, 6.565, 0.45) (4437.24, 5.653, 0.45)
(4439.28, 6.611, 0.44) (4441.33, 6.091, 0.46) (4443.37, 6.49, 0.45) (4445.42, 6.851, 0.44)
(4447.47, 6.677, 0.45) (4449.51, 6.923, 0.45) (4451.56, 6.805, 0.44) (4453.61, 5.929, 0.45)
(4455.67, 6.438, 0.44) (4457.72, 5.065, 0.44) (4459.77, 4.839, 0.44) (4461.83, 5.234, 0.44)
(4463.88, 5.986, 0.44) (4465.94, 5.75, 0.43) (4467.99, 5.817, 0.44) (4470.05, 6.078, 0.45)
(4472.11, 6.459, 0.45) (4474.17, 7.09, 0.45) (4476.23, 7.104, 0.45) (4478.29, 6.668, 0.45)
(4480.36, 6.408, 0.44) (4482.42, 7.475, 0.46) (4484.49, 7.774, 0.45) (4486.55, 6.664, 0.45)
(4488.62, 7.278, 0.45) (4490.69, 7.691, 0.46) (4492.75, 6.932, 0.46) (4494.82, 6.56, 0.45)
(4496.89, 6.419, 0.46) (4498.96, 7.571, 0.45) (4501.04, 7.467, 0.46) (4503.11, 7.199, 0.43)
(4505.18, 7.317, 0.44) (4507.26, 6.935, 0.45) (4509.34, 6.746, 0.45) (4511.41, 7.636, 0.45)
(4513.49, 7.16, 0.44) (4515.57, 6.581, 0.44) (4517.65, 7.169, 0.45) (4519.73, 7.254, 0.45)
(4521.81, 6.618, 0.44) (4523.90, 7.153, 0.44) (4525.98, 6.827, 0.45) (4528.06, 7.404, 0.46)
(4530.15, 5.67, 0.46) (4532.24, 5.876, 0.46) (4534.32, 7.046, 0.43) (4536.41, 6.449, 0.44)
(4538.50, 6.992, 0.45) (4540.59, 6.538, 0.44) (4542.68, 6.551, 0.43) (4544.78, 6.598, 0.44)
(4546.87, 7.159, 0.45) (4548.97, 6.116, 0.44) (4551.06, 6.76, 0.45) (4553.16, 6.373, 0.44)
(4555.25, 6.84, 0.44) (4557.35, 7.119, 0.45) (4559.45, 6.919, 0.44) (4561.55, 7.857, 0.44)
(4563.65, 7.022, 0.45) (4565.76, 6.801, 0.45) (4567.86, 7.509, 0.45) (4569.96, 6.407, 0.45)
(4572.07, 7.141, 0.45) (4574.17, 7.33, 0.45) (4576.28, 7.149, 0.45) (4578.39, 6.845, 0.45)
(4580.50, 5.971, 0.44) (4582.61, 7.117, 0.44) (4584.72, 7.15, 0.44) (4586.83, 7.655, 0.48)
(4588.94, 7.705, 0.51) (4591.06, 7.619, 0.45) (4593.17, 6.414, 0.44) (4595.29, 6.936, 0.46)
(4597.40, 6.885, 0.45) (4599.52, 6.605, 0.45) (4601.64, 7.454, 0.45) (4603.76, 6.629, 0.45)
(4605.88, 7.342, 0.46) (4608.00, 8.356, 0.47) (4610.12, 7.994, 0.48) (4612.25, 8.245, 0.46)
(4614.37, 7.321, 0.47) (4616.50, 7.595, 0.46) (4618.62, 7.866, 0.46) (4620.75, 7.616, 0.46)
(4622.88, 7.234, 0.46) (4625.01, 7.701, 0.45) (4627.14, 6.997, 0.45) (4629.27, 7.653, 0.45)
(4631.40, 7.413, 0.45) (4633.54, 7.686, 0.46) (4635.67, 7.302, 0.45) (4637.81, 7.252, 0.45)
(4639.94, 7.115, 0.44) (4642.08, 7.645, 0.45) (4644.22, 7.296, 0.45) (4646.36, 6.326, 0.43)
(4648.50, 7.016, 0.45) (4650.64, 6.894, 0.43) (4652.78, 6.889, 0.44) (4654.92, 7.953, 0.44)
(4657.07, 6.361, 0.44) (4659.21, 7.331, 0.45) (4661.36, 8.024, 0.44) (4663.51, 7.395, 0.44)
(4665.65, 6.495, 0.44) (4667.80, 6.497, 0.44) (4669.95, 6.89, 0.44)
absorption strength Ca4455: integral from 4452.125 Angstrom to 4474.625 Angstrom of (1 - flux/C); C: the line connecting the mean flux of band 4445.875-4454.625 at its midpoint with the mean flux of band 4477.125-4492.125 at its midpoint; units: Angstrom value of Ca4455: 3.11 Angstrom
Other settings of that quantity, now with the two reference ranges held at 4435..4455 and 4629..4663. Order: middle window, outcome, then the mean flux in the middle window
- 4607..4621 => -1.46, 7.87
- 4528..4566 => 0.75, 6.72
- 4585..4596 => -0.37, 7.27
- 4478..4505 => -1.90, 7.1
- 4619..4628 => -0.34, 7.43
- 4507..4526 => -0.80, 7.02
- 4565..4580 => -0.07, 6.99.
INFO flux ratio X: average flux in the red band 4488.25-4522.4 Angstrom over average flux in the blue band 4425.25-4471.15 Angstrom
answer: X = 1.2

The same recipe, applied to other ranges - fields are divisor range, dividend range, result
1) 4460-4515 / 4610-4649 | 1.09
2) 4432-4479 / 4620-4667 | 1.17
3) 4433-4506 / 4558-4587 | 1.07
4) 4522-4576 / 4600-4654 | 1.08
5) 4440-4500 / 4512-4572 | 1.05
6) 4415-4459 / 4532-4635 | 1.14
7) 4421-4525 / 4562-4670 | 1.10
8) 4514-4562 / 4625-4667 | 1.07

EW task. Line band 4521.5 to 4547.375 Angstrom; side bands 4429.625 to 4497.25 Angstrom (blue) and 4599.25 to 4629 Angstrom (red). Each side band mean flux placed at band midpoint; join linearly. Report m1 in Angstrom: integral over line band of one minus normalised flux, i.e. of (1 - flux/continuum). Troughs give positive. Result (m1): 0.98 Angstrom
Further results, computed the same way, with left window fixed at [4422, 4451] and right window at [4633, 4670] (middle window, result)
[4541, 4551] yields 0.12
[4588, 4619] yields -2.02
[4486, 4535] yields -3.11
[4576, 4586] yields 0.00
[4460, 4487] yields -0.19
